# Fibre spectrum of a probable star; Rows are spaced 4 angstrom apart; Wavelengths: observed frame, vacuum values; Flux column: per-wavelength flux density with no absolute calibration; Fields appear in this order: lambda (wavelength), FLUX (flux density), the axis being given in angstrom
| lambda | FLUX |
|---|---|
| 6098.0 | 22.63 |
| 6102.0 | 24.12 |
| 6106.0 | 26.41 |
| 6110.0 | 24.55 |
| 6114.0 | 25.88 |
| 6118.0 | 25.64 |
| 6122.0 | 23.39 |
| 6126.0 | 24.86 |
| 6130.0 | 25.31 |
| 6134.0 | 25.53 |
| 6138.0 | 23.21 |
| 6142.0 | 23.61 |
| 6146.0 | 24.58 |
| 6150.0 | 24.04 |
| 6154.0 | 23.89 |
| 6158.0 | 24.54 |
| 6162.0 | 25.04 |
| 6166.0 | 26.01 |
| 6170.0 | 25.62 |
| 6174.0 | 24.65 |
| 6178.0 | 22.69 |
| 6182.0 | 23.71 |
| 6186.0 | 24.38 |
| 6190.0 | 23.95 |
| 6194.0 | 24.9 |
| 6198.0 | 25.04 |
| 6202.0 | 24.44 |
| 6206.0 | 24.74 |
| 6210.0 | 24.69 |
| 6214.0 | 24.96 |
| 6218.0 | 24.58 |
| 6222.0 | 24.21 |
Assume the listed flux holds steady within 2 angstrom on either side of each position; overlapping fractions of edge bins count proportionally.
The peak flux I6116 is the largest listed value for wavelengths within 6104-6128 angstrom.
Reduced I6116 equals 26.41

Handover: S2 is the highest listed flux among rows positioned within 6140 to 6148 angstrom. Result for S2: 24.58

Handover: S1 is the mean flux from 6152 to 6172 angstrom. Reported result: 25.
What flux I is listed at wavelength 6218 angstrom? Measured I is 24.58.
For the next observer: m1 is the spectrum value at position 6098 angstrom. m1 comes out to 22.63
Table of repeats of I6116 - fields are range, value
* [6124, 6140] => 25.53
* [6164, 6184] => 26.01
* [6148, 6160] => 24.54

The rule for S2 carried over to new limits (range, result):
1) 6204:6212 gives 24.74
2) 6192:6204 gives 25.04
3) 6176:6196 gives 24.9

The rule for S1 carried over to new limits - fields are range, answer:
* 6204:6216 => 24.8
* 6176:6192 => 23.7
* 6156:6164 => 24.8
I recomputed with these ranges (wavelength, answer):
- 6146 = 24.58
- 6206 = 24.74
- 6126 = 24.86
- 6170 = 25.62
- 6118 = 25.64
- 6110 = 24.55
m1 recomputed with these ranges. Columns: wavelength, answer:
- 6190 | 23.95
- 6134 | 25.53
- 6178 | 22.69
